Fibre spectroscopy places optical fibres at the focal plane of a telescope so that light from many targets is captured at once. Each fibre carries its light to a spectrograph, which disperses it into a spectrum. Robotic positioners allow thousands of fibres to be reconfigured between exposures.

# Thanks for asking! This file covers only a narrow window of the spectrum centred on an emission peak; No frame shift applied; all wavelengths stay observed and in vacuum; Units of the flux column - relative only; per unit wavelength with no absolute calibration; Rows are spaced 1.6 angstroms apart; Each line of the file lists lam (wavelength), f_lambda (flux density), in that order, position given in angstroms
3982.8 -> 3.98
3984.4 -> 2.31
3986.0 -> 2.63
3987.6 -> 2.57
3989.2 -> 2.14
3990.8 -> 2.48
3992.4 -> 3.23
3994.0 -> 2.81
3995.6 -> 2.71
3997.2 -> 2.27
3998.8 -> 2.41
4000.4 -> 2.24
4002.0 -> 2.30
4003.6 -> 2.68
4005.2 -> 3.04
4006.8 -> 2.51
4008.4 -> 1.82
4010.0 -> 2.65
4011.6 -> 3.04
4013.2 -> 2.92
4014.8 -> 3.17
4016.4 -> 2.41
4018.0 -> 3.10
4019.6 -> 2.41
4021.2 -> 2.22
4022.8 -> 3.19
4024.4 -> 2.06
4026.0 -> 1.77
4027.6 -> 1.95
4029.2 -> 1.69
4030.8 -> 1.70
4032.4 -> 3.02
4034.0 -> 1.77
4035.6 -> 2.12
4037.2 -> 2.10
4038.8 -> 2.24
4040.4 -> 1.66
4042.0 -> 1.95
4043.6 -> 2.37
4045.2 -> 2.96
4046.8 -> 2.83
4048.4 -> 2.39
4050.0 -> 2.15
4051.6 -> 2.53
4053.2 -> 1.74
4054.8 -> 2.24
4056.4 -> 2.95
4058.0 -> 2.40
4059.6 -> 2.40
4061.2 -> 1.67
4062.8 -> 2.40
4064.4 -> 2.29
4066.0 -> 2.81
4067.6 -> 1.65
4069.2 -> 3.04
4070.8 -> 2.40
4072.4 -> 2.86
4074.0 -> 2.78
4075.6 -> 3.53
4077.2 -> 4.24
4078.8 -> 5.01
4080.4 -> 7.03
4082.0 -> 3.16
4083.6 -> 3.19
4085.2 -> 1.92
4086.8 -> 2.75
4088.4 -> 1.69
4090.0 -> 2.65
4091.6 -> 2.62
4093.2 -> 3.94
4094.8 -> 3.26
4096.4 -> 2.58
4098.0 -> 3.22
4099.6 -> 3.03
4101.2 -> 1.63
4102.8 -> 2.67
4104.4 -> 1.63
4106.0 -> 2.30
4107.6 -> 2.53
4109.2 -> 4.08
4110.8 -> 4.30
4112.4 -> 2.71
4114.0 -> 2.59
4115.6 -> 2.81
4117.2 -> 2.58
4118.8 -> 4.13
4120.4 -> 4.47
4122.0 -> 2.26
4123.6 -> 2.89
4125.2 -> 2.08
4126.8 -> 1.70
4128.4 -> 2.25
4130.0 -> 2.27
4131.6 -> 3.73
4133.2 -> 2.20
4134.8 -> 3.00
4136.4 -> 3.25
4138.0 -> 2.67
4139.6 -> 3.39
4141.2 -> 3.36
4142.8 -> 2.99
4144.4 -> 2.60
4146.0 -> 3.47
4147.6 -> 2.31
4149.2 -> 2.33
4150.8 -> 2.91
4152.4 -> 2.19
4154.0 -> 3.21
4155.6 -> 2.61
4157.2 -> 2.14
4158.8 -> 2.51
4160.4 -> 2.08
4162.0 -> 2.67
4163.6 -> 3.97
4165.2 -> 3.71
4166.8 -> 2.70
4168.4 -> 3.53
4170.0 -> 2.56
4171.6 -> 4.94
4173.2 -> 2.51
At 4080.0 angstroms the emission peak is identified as [O II]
